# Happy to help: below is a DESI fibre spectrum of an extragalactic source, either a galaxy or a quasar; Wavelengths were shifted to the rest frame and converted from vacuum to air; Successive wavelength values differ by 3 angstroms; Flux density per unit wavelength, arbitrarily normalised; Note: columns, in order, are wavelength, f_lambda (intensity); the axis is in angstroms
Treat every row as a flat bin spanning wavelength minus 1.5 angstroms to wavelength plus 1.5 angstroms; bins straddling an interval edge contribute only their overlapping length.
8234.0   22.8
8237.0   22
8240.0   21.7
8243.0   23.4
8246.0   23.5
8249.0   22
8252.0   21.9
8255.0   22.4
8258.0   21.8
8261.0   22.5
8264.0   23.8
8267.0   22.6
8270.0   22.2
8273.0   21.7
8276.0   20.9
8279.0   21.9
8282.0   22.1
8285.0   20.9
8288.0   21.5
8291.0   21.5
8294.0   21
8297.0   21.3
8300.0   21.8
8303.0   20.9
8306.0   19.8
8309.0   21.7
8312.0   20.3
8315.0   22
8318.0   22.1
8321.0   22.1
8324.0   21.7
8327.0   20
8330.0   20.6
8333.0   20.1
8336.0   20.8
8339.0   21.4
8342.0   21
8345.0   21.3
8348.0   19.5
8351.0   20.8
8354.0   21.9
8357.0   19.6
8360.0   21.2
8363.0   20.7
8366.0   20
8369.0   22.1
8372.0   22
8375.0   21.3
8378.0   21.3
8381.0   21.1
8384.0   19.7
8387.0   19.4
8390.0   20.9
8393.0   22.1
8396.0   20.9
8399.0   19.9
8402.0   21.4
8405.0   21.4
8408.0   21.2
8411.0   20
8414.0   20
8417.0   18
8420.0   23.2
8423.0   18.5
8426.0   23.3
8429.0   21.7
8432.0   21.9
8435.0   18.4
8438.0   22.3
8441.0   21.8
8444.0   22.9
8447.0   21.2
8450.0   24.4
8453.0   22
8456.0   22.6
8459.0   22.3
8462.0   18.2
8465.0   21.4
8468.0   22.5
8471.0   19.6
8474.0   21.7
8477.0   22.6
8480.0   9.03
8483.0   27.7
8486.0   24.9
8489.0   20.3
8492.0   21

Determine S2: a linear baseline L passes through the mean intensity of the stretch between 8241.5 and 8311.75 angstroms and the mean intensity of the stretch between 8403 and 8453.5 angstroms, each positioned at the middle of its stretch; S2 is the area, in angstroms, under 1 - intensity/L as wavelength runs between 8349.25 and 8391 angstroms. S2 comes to 1.3 angstroms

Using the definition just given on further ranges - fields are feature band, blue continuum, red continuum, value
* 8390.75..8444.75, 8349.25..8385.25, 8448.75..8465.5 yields 1.05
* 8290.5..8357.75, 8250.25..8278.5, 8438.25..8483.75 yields 2.72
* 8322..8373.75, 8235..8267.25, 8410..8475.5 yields 2.38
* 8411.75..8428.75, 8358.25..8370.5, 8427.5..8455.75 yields 0.77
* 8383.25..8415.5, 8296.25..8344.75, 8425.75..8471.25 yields 1.21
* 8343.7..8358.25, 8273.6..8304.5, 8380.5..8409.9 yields 0.28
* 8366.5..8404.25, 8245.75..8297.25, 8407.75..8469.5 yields 0.94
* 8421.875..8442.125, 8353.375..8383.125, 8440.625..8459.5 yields 0.93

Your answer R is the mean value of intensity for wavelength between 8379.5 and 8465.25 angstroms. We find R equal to 21.1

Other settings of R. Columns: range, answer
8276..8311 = 21.3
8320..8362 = 20.8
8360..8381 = 21.2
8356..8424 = 20.7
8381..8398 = 20.6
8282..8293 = 21.4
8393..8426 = 20.7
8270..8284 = 21.7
